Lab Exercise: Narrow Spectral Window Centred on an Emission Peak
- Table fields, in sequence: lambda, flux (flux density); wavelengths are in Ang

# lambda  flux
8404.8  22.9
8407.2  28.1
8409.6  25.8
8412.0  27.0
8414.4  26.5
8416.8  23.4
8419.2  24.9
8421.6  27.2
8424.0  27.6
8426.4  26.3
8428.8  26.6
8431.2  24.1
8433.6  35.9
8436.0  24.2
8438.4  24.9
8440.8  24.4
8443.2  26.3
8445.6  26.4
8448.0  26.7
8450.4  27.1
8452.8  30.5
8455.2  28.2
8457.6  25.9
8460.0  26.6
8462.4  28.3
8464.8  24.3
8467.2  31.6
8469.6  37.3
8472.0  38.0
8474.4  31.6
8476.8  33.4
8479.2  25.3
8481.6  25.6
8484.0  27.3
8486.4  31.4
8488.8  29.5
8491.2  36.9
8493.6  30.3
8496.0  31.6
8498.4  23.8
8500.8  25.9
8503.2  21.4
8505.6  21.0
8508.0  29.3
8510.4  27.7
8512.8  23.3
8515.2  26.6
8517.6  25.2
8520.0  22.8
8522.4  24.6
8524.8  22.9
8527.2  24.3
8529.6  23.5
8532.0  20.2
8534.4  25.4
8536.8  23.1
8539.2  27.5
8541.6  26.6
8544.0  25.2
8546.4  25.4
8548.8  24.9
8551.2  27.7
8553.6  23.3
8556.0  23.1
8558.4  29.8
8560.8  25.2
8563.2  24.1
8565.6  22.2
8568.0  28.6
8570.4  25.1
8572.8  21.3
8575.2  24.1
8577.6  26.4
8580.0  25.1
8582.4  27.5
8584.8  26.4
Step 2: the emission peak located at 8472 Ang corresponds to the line [S II] 6716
